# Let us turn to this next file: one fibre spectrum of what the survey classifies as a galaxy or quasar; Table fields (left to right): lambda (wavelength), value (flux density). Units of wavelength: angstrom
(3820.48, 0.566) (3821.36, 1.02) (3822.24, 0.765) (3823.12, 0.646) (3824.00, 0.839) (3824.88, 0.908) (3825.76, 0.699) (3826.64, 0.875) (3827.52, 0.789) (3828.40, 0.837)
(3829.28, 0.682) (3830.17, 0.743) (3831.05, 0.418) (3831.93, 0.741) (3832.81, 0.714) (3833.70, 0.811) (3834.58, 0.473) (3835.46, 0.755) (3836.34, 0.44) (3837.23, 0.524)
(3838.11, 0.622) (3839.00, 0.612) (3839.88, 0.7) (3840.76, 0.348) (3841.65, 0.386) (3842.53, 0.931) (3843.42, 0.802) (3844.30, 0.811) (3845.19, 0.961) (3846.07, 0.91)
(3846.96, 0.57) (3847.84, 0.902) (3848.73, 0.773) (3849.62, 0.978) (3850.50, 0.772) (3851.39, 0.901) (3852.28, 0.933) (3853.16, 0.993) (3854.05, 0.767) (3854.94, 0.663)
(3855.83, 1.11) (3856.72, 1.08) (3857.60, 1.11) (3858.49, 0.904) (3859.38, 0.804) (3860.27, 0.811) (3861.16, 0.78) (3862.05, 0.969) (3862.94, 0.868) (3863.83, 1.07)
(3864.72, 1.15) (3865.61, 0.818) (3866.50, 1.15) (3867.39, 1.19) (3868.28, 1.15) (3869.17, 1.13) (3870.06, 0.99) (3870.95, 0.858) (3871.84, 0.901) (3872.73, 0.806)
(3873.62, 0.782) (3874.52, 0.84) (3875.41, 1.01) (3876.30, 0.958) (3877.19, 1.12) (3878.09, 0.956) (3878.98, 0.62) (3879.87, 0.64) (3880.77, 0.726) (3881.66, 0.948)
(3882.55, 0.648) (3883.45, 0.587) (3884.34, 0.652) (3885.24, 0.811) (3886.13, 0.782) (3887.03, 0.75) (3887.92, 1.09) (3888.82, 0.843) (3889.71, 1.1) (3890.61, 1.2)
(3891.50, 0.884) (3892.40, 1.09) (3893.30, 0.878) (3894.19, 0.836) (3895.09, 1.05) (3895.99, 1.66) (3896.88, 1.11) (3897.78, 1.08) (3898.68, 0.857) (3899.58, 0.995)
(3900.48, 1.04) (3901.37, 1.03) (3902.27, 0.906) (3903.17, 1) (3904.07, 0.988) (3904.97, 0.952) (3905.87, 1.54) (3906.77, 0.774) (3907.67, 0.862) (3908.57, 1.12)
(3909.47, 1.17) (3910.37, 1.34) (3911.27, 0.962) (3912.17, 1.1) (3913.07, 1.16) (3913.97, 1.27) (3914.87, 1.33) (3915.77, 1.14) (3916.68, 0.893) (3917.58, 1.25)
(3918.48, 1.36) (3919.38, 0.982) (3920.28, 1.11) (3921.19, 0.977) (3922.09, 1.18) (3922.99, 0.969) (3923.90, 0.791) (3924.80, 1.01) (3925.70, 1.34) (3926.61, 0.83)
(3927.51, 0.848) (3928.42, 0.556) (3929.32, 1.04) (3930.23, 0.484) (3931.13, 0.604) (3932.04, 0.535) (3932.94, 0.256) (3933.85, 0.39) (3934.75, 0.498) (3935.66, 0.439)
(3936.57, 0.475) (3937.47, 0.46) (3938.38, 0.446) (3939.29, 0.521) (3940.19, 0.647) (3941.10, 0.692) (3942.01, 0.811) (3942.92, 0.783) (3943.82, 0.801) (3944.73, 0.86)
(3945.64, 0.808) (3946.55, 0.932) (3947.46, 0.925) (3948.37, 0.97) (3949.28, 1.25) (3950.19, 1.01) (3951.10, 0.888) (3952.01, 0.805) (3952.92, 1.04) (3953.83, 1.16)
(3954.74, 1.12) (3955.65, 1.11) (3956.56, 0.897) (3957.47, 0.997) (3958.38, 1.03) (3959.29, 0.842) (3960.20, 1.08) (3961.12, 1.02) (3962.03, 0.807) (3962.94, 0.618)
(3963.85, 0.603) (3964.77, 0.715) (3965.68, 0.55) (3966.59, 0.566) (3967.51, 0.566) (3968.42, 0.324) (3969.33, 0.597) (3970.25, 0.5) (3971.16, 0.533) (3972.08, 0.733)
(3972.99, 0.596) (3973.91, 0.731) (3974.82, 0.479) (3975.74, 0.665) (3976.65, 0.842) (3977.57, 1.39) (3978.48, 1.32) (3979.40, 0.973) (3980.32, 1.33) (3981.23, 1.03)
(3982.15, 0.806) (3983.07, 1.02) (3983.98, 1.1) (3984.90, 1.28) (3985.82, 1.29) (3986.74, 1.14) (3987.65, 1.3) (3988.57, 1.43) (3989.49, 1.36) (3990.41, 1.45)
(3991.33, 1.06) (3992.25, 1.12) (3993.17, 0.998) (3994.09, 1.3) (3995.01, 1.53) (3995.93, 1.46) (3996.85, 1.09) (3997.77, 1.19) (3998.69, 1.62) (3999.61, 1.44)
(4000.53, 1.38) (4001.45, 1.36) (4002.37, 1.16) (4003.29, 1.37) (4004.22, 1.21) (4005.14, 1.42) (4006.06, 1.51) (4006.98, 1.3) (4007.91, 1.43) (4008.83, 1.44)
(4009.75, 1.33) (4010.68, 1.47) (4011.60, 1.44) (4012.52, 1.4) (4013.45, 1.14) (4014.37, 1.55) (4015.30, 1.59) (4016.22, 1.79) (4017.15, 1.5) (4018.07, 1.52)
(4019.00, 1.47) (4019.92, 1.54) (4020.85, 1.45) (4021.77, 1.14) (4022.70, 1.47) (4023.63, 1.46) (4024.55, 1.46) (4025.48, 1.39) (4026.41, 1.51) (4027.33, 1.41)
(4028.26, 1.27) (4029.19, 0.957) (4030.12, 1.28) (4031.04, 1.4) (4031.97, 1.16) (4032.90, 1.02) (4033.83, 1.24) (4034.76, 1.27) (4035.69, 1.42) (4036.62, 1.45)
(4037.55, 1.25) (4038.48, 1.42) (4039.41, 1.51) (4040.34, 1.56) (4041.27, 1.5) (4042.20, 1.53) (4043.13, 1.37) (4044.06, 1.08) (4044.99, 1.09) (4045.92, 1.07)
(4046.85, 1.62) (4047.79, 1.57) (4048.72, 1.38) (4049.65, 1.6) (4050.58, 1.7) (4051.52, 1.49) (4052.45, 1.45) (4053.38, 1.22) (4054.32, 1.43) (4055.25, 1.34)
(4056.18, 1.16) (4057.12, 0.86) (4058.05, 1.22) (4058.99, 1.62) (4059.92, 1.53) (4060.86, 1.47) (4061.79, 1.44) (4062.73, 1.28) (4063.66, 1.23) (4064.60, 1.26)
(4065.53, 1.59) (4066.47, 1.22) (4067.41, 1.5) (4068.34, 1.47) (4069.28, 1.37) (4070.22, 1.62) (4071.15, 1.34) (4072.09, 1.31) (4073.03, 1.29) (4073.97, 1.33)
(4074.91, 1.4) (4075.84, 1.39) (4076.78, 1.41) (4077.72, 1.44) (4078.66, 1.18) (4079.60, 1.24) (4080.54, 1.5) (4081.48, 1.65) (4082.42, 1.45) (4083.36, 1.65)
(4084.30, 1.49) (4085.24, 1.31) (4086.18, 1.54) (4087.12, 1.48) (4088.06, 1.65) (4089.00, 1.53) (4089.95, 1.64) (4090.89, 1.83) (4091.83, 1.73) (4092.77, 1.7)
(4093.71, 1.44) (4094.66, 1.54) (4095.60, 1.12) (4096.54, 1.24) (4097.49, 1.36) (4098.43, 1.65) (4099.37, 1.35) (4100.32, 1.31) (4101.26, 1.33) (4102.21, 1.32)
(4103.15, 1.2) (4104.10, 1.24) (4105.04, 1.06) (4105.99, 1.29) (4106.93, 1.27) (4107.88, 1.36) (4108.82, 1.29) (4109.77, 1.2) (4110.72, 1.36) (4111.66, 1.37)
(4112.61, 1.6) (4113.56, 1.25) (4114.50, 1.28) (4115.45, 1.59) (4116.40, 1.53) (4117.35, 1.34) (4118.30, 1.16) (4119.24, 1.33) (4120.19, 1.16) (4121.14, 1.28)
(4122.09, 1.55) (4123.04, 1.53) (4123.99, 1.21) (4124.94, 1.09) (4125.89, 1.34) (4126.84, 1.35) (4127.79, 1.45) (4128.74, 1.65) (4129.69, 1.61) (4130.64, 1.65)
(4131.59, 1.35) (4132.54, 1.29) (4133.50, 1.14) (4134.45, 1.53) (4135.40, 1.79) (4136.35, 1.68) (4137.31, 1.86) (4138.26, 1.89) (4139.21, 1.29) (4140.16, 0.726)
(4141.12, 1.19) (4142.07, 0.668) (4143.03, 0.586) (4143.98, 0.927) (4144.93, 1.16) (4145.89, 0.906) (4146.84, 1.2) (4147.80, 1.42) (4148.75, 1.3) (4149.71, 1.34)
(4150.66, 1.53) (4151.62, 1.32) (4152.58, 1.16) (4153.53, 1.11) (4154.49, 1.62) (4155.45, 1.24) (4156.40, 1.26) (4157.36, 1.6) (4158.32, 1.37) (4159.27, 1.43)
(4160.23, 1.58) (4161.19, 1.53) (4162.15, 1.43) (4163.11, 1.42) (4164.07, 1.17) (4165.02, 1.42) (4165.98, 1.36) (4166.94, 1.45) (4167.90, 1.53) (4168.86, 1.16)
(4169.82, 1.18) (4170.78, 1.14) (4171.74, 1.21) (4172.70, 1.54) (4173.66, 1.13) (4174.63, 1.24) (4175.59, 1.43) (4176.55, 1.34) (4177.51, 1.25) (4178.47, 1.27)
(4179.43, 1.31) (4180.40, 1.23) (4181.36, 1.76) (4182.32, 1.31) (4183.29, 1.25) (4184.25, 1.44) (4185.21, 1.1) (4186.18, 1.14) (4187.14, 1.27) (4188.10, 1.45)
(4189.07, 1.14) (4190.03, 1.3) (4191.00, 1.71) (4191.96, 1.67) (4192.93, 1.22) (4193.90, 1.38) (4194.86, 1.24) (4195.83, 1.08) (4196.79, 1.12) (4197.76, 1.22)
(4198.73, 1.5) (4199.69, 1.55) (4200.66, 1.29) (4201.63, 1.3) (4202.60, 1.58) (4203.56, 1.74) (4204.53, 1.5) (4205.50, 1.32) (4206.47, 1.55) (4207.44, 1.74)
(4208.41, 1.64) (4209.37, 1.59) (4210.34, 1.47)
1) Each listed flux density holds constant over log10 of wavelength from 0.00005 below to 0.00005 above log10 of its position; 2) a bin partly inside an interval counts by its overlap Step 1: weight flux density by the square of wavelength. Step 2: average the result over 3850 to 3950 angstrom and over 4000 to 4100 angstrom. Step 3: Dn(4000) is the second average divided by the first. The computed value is 1.66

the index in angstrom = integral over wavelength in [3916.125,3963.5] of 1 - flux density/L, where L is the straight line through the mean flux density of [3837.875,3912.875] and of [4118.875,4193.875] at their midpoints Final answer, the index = 7.8 angstrom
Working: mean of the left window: 0.922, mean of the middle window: 0.849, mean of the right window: 1.34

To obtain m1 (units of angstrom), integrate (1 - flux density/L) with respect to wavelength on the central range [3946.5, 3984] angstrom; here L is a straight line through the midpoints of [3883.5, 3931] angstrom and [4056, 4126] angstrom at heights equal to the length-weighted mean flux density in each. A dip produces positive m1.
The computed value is 8.8 angstrom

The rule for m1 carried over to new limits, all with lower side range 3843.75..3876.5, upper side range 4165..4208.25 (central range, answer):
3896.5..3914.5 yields -1.5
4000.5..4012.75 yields -2.8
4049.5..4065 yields -2.4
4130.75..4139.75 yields -1.7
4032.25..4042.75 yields -1.9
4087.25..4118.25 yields -3.9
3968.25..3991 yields 2.2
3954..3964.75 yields 1.4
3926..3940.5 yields 6.4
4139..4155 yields 2.0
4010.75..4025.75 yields -4.3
